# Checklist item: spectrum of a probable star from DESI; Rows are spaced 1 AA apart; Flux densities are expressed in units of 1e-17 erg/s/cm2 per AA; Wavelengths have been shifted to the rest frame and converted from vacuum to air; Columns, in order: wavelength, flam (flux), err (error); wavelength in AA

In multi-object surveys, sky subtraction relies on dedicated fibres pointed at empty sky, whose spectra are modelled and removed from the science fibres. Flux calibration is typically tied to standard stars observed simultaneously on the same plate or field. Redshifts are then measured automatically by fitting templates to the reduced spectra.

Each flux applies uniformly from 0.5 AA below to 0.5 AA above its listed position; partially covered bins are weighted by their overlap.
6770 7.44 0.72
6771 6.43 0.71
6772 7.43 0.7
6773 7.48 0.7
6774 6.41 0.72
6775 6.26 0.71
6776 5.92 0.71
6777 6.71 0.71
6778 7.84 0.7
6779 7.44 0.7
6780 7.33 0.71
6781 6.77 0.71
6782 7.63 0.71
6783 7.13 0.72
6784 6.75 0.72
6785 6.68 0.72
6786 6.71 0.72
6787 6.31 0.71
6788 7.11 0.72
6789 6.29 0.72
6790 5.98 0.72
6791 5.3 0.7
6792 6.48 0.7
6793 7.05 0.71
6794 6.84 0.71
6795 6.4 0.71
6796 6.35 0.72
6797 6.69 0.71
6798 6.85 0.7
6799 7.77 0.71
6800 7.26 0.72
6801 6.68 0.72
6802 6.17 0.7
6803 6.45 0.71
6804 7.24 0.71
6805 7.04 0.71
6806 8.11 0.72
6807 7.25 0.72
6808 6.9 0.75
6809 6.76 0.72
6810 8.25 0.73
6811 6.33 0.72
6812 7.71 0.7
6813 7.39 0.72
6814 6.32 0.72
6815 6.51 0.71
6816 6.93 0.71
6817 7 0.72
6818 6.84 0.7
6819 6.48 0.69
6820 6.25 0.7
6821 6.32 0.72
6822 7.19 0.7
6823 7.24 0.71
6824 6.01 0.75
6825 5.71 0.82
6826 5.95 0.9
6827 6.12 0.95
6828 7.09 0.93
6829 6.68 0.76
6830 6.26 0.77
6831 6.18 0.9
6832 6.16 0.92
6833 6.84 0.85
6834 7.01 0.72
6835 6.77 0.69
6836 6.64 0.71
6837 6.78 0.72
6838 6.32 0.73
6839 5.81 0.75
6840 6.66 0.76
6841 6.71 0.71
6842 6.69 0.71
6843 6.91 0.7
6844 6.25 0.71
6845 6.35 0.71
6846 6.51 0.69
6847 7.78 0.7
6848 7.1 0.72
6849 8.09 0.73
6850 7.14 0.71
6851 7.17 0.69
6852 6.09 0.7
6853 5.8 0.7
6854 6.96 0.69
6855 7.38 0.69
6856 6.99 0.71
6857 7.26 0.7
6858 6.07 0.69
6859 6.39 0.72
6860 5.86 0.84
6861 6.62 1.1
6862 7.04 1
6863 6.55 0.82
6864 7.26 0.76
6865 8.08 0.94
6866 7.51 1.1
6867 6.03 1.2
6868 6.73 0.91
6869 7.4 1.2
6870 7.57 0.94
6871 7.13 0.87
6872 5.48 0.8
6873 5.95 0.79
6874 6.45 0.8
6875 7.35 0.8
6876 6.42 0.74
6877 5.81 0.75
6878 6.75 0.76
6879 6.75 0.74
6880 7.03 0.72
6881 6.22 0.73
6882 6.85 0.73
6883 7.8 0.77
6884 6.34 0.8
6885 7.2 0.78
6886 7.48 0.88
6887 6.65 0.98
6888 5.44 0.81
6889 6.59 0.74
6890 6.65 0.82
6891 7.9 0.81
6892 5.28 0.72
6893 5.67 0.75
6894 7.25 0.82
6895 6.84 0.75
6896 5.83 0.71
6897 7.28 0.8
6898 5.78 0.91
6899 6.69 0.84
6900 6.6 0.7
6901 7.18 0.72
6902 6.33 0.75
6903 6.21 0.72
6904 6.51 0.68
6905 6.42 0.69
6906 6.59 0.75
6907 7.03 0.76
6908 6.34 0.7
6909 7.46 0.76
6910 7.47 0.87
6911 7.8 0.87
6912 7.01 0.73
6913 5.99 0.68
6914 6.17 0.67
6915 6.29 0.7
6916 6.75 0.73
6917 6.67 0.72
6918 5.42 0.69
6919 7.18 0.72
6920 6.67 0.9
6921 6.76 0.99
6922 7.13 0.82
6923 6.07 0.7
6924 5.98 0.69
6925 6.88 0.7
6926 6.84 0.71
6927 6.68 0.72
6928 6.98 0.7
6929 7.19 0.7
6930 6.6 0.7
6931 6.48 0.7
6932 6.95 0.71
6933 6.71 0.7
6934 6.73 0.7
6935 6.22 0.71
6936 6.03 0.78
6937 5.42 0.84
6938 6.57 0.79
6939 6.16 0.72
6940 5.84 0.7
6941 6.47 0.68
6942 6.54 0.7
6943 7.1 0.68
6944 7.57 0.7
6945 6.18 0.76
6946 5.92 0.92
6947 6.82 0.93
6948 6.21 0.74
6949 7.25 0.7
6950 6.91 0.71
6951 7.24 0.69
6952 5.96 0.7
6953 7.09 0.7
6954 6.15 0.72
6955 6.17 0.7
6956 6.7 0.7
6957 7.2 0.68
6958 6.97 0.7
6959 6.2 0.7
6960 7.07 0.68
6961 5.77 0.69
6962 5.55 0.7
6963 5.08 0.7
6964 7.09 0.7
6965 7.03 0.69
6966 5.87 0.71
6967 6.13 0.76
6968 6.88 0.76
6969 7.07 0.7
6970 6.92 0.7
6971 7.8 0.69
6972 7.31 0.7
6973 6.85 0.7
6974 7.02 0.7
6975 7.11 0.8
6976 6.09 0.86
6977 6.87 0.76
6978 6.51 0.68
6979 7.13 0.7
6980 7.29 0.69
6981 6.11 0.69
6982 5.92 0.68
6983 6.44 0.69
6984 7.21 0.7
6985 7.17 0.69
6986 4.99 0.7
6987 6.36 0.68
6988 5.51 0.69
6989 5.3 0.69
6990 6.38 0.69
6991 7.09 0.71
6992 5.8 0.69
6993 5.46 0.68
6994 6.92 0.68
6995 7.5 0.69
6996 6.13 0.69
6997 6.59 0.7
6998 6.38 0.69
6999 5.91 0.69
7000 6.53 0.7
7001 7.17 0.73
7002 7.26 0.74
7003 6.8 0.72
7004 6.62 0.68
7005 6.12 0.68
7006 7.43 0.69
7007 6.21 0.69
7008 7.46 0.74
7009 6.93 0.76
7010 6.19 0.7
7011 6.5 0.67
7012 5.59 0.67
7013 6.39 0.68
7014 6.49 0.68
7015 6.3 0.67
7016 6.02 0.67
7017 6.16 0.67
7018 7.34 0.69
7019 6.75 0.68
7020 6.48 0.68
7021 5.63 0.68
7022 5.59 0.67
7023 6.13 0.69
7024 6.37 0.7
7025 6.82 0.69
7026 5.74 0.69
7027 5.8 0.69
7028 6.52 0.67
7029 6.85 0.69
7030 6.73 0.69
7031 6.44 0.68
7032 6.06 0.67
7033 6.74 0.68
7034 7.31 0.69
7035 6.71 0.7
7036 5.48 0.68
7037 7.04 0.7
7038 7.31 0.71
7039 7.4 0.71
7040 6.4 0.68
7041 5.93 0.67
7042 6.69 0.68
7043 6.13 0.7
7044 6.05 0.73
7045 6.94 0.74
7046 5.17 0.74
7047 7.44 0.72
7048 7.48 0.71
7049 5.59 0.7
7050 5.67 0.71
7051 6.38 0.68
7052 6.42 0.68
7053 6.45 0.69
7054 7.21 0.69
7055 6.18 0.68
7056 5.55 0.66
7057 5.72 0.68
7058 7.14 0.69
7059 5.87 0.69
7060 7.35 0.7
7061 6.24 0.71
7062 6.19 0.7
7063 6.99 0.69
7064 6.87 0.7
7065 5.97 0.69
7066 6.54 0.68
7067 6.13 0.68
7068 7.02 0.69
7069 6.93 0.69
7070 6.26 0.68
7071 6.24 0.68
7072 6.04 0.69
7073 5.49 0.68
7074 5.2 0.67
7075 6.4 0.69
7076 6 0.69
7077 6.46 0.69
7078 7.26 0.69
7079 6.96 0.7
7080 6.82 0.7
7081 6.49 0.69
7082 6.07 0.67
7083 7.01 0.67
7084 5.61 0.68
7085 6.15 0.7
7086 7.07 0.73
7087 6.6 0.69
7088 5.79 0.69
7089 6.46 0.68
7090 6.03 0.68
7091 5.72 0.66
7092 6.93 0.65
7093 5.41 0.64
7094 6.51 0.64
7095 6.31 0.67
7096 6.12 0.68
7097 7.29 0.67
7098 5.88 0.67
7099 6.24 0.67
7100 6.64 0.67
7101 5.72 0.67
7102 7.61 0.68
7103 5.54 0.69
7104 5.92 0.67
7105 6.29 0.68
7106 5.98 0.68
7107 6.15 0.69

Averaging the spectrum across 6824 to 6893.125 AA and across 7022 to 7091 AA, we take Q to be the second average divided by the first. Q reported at 0.96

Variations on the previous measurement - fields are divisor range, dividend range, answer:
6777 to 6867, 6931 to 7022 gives 0.96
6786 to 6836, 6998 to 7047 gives 0.97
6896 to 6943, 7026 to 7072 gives 0.98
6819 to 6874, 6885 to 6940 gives 0.99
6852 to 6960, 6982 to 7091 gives 0.97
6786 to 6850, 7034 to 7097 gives 0.95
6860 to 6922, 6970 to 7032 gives 0.97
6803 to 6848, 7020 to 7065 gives 0.95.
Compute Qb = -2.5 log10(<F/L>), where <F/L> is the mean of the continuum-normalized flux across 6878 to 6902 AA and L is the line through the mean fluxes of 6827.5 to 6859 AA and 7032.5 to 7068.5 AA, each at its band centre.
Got 0.001 mag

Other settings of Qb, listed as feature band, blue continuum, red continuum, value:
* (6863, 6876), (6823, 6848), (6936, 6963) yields -0.06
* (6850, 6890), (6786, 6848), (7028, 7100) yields -0.02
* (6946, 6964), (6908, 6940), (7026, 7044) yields 0.02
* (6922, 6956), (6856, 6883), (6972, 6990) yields 0.00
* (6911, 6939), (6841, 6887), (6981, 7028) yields 0.01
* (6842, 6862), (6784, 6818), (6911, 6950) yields -0.01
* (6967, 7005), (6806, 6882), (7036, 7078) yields -0.01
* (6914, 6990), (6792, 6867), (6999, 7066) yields 0.01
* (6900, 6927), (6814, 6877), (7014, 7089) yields -0.01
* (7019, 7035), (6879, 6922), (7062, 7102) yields 0.01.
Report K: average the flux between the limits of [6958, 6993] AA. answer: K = 6.49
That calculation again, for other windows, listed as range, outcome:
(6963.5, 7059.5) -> 6.5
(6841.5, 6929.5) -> 6.72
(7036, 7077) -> 6.39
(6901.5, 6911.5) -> 6.82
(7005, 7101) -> 6.41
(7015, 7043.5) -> 6.45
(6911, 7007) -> 6.56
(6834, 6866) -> 6.79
